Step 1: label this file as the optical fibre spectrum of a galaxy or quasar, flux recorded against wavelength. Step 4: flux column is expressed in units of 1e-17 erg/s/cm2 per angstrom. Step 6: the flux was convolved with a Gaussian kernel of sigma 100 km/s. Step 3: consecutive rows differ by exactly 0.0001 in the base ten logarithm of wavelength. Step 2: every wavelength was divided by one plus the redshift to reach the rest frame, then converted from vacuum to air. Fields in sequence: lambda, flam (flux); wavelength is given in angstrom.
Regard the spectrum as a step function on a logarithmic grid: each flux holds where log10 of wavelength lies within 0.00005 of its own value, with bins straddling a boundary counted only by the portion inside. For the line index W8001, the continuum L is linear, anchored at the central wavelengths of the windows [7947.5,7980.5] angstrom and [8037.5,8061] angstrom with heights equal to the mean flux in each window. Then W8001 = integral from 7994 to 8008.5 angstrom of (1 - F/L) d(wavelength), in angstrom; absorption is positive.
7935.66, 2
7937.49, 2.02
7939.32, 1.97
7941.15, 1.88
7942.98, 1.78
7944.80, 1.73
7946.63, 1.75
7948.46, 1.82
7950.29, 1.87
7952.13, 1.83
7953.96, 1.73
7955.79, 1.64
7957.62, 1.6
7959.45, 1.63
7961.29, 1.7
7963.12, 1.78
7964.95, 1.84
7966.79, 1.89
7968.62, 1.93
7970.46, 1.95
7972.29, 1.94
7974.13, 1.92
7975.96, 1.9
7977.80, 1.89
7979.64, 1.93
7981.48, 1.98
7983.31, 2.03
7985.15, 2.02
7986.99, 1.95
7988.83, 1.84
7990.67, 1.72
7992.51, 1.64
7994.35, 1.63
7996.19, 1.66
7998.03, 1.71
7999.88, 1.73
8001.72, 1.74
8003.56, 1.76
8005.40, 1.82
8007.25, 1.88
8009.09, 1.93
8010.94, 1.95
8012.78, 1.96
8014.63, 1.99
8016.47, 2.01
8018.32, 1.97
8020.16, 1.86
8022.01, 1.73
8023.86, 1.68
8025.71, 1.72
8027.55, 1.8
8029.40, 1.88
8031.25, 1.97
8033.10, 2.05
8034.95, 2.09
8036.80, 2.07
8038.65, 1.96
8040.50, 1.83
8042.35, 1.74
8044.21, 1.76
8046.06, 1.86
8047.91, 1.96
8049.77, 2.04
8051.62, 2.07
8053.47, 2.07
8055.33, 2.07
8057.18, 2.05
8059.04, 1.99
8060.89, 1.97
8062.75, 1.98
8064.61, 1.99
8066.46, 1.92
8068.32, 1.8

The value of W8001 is 1.0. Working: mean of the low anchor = 1.82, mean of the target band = 1.75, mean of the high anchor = 1.95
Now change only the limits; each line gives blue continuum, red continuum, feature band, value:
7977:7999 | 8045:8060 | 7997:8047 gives 1.53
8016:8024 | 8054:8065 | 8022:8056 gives 0.25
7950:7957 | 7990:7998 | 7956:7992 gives -3.20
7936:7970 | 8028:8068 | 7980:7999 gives 0.44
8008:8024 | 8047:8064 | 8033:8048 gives 0.47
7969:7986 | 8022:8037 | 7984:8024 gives 1.84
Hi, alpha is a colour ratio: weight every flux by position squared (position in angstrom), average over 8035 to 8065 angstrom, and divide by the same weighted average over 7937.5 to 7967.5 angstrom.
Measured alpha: 1.1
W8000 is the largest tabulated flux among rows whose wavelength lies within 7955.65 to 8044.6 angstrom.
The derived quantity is 2.09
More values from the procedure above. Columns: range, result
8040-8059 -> 2.07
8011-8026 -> 2.01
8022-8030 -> 1.88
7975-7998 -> 2.03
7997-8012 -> 1.95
